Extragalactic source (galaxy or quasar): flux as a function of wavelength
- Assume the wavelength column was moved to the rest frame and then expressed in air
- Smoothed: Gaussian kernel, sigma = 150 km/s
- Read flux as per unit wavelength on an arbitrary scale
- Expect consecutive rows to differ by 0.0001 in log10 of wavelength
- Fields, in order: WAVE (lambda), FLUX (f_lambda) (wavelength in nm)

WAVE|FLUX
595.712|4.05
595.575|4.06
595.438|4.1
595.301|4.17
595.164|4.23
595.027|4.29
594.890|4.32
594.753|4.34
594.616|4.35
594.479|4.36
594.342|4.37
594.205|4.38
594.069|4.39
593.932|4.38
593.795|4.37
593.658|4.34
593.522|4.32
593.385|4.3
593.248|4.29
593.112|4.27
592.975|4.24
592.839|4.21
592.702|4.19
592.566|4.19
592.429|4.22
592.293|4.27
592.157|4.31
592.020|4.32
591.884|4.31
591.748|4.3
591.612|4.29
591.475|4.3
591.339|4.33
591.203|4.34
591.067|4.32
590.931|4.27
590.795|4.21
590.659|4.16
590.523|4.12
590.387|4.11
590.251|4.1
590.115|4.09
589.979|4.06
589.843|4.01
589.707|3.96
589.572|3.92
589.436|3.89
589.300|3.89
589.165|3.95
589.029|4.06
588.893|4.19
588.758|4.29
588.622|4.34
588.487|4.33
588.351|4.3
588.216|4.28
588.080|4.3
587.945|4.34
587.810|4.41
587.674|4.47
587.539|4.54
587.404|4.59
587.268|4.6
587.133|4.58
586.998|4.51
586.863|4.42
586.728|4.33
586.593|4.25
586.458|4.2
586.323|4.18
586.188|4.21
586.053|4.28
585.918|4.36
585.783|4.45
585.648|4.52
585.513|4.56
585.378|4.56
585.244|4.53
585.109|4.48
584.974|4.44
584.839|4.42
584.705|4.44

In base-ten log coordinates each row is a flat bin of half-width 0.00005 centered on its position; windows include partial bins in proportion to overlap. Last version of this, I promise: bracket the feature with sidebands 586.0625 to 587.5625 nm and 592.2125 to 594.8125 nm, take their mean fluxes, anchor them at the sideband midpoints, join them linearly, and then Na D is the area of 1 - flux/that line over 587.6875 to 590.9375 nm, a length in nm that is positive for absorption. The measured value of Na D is 0.16 nm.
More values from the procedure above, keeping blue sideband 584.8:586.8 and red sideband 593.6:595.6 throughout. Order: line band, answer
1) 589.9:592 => 0.05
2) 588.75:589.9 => 0.09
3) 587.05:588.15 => -0.03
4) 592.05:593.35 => 0.02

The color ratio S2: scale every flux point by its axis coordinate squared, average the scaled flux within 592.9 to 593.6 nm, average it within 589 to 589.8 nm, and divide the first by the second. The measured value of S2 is 1.10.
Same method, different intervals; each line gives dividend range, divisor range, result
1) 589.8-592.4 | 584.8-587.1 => 0.98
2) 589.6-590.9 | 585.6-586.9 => 0.96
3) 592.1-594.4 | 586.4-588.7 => 1.00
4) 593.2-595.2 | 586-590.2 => 1.04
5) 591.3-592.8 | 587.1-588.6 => 0.98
